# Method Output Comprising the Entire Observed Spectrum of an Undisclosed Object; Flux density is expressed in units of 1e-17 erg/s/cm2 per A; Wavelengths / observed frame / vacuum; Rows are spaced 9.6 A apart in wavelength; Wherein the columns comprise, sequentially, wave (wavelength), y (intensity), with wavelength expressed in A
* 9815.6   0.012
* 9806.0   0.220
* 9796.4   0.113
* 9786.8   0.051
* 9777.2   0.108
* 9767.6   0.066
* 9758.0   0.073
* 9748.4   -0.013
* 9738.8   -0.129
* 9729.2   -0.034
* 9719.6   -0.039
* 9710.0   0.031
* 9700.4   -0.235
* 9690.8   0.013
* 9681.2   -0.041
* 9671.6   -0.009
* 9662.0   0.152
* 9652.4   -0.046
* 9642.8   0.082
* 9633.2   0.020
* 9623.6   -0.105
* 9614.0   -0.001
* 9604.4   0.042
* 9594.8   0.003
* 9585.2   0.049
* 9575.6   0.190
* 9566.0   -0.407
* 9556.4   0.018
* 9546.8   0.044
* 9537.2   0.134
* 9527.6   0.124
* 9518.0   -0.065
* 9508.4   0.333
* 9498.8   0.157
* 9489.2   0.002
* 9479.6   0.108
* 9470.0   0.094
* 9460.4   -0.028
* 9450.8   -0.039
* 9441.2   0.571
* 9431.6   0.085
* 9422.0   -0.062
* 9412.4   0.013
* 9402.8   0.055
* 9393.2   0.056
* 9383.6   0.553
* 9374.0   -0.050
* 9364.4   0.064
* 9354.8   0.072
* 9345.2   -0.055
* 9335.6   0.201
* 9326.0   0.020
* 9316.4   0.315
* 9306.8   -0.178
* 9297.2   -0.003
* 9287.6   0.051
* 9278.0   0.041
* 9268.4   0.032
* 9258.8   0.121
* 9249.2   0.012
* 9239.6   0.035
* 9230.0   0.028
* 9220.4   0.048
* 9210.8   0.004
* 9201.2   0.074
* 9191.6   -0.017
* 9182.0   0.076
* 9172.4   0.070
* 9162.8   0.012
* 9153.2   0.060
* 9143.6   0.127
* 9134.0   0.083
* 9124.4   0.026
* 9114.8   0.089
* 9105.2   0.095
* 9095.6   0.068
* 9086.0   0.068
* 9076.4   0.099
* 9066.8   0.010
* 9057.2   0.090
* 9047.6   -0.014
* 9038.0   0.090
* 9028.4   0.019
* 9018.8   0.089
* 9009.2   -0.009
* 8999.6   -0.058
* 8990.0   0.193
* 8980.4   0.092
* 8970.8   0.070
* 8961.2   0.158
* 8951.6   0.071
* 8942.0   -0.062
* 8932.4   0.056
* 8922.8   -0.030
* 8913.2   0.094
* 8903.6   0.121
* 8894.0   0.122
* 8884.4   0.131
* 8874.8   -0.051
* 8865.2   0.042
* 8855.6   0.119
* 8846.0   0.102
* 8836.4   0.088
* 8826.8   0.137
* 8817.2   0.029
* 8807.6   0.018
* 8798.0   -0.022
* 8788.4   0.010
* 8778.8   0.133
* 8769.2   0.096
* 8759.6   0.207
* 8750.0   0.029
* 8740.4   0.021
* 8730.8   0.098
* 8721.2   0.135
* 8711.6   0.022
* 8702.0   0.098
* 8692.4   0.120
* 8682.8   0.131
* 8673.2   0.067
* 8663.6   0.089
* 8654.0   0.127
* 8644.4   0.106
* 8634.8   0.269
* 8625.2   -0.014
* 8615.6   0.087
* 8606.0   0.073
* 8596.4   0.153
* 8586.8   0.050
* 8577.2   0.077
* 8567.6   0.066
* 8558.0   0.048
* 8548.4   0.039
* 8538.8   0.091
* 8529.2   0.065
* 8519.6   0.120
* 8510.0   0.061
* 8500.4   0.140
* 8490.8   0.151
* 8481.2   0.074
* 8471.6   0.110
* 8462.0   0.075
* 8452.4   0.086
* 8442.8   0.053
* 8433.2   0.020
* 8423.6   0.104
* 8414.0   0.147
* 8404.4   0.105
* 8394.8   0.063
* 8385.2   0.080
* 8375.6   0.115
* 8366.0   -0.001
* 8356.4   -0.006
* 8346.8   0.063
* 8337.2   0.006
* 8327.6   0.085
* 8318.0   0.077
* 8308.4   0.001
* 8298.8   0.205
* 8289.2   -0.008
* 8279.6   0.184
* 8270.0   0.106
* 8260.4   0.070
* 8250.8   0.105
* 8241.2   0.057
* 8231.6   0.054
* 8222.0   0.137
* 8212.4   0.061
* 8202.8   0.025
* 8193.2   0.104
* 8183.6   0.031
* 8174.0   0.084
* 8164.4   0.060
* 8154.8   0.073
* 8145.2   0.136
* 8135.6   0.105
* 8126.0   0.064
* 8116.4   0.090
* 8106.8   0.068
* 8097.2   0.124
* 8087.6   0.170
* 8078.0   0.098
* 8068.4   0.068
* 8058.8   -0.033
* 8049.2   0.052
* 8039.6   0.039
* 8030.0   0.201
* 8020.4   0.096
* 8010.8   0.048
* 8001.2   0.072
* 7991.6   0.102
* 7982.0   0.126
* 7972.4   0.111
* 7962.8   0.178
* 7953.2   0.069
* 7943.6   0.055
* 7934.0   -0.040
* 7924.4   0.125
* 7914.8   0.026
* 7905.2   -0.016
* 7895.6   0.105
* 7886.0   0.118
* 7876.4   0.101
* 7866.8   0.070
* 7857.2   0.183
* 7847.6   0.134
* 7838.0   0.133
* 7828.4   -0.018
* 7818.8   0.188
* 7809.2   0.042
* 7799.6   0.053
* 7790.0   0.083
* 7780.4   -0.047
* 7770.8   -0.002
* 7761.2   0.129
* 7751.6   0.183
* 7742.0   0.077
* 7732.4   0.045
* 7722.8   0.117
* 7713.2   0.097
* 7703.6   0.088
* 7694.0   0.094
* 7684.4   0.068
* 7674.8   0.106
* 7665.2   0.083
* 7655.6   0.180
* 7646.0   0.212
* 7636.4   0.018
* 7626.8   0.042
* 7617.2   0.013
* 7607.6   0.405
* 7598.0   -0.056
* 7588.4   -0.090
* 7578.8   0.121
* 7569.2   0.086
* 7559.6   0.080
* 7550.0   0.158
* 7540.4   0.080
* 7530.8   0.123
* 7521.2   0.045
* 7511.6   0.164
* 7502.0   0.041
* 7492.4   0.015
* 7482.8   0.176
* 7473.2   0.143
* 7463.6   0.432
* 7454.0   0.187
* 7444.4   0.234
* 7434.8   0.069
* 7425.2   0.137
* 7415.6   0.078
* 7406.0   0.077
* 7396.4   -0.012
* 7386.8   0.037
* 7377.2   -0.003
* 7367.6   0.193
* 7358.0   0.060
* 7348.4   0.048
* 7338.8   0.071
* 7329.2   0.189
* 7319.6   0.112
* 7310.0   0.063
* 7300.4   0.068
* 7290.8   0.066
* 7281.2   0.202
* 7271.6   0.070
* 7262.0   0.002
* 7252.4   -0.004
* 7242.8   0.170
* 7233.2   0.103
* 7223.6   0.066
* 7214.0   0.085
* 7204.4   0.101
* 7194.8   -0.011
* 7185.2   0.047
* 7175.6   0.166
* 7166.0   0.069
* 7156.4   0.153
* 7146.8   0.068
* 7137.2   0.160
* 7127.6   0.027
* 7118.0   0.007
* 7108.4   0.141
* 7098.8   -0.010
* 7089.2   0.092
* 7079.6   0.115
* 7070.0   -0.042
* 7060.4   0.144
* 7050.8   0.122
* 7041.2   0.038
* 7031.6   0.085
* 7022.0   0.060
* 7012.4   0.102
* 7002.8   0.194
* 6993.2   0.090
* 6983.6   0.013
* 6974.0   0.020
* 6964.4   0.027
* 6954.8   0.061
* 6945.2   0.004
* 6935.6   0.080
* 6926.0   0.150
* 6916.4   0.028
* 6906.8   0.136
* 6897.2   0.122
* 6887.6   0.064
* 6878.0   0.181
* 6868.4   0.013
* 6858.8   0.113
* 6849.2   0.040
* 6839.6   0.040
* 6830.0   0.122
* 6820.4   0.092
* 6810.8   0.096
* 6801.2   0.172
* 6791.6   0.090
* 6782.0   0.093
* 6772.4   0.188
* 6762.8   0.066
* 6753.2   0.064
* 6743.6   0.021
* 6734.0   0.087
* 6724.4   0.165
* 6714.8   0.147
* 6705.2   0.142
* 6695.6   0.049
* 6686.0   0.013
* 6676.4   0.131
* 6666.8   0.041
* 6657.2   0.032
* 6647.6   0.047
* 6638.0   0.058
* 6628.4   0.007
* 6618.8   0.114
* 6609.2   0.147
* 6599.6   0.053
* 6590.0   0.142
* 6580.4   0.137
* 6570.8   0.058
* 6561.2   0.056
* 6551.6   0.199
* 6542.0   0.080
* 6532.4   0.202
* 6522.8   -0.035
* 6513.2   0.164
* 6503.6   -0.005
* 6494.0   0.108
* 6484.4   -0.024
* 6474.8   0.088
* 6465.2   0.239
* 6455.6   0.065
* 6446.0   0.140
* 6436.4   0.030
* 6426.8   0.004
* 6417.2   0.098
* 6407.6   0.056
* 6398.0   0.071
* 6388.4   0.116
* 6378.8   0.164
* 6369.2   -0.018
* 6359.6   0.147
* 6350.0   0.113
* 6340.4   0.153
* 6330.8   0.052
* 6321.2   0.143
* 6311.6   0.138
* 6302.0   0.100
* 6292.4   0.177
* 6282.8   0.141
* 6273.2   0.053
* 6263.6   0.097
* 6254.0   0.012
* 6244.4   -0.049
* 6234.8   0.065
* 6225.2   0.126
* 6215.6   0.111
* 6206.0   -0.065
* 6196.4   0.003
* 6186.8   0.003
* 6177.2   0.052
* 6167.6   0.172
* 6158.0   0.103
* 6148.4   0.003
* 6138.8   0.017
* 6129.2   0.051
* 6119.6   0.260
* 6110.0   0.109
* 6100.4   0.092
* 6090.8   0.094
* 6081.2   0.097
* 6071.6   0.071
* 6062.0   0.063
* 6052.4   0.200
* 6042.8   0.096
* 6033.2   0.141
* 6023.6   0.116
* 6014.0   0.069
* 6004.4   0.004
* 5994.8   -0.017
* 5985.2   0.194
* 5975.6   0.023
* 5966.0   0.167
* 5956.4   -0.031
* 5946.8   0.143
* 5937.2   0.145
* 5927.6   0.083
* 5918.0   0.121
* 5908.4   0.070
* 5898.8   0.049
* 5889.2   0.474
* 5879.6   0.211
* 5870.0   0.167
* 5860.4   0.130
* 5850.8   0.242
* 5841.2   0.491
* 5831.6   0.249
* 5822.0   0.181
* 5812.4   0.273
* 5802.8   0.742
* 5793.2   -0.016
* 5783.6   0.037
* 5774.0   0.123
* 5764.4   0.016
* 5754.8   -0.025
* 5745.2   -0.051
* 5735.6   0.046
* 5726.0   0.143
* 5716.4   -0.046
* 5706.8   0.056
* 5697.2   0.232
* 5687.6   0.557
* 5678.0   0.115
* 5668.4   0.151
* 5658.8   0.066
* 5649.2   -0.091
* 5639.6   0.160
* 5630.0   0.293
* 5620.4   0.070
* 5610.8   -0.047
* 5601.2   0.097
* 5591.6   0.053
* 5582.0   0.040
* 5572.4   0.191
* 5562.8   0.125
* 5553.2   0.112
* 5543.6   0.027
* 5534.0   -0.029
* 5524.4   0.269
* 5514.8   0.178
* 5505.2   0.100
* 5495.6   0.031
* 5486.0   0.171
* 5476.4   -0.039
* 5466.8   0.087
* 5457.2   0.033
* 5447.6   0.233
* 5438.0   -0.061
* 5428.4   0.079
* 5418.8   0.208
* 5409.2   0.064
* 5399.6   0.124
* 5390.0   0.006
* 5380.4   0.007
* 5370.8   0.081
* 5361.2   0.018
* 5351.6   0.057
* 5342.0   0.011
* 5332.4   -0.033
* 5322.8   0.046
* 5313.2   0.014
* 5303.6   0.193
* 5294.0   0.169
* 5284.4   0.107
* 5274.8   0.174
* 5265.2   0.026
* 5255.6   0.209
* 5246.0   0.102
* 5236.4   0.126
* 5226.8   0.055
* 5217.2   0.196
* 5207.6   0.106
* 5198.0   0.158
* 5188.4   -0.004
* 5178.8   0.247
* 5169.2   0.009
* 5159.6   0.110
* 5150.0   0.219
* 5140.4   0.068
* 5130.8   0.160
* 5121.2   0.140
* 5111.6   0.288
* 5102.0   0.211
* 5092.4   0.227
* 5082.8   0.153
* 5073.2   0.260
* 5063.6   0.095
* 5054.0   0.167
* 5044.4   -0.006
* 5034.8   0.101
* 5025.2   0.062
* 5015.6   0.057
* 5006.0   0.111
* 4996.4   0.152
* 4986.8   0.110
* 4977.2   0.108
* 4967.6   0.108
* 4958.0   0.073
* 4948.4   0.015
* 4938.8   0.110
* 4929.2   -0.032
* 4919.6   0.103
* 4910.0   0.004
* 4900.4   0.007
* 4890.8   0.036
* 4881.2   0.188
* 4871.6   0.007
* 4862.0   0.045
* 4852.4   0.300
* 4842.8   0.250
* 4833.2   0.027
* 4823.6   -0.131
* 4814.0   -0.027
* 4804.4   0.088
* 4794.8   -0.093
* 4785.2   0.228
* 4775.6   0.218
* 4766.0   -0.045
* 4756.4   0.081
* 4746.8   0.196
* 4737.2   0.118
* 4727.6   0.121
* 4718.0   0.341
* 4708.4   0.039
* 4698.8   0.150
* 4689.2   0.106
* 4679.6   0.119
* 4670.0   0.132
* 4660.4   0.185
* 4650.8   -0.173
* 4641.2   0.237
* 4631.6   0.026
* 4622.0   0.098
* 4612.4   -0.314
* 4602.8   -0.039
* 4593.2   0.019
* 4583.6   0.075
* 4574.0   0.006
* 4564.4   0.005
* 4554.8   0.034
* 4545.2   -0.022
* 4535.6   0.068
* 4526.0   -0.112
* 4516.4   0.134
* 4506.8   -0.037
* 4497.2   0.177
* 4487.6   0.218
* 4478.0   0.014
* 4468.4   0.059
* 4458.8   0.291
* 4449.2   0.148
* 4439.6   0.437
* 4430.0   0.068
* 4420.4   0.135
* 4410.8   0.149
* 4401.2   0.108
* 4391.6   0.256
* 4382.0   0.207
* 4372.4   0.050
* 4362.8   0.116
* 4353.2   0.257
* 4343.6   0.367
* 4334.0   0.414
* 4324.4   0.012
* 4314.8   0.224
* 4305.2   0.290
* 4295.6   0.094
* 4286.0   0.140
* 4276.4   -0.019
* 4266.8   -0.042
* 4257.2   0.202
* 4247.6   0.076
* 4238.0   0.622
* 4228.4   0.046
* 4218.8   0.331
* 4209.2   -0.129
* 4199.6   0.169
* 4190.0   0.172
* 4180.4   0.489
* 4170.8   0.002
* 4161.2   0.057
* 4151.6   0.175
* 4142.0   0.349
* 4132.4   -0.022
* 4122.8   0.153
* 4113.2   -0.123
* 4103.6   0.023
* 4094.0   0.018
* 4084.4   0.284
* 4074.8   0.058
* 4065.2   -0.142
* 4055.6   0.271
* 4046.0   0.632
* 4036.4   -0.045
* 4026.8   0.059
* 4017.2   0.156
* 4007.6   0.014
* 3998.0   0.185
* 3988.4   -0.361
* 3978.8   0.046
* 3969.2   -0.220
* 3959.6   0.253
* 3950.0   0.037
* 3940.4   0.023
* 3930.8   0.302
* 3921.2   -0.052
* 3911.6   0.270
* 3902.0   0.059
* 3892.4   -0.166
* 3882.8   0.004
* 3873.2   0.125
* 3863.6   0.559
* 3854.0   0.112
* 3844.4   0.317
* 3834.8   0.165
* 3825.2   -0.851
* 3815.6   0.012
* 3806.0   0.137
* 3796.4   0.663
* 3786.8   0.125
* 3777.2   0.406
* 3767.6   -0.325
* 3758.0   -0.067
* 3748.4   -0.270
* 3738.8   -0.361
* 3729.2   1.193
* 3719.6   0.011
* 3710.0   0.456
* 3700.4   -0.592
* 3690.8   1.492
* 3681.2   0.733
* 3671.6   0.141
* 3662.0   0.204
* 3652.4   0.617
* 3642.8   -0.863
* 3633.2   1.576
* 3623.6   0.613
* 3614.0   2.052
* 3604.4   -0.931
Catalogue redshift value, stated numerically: 0.14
